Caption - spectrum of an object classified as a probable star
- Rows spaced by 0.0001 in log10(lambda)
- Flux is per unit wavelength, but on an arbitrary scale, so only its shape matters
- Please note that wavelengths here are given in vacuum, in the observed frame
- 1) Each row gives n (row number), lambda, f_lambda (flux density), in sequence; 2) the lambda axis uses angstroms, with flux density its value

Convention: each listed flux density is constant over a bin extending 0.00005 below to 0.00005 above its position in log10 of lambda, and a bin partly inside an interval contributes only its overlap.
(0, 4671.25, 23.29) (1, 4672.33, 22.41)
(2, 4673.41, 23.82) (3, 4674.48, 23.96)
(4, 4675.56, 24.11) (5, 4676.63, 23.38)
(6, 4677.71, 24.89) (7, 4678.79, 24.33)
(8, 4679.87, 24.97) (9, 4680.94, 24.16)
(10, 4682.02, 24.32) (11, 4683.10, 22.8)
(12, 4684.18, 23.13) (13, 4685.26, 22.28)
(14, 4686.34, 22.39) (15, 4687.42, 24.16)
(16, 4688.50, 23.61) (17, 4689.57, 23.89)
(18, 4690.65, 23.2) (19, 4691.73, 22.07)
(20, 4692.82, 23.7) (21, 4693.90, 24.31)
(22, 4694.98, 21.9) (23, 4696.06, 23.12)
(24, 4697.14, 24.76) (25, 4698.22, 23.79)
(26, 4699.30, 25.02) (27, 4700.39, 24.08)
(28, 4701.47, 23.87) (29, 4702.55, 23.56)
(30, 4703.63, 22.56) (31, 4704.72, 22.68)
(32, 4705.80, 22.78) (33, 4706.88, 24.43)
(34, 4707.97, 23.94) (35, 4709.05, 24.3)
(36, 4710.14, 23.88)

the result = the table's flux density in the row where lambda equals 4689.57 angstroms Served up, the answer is 23.89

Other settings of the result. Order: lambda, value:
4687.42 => 24.16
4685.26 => 22.28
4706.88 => 24.43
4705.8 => 22.78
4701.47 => 23.87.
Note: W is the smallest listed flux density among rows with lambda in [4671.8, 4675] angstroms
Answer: 22.41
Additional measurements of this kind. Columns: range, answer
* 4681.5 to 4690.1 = 22.28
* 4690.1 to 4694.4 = 22.07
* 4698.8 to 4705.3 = 22.56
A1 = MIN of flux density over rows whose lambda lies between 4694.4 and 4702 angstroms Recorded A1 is 21.9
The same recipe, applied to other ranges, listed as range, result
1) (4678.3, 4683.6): 22.8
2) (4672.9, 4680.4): 23.38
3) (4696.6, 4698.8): 23.79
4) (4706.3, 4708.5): 23.94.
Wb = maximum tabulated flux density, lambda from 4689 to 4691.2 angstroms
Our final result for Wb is 23.89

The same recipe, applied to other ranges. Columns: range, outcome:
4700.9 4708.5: 24.43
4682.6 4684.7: 23.13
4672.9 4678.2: 24.89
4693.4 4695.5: 24.31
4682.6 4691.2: 24.16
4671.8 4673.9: 23.82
